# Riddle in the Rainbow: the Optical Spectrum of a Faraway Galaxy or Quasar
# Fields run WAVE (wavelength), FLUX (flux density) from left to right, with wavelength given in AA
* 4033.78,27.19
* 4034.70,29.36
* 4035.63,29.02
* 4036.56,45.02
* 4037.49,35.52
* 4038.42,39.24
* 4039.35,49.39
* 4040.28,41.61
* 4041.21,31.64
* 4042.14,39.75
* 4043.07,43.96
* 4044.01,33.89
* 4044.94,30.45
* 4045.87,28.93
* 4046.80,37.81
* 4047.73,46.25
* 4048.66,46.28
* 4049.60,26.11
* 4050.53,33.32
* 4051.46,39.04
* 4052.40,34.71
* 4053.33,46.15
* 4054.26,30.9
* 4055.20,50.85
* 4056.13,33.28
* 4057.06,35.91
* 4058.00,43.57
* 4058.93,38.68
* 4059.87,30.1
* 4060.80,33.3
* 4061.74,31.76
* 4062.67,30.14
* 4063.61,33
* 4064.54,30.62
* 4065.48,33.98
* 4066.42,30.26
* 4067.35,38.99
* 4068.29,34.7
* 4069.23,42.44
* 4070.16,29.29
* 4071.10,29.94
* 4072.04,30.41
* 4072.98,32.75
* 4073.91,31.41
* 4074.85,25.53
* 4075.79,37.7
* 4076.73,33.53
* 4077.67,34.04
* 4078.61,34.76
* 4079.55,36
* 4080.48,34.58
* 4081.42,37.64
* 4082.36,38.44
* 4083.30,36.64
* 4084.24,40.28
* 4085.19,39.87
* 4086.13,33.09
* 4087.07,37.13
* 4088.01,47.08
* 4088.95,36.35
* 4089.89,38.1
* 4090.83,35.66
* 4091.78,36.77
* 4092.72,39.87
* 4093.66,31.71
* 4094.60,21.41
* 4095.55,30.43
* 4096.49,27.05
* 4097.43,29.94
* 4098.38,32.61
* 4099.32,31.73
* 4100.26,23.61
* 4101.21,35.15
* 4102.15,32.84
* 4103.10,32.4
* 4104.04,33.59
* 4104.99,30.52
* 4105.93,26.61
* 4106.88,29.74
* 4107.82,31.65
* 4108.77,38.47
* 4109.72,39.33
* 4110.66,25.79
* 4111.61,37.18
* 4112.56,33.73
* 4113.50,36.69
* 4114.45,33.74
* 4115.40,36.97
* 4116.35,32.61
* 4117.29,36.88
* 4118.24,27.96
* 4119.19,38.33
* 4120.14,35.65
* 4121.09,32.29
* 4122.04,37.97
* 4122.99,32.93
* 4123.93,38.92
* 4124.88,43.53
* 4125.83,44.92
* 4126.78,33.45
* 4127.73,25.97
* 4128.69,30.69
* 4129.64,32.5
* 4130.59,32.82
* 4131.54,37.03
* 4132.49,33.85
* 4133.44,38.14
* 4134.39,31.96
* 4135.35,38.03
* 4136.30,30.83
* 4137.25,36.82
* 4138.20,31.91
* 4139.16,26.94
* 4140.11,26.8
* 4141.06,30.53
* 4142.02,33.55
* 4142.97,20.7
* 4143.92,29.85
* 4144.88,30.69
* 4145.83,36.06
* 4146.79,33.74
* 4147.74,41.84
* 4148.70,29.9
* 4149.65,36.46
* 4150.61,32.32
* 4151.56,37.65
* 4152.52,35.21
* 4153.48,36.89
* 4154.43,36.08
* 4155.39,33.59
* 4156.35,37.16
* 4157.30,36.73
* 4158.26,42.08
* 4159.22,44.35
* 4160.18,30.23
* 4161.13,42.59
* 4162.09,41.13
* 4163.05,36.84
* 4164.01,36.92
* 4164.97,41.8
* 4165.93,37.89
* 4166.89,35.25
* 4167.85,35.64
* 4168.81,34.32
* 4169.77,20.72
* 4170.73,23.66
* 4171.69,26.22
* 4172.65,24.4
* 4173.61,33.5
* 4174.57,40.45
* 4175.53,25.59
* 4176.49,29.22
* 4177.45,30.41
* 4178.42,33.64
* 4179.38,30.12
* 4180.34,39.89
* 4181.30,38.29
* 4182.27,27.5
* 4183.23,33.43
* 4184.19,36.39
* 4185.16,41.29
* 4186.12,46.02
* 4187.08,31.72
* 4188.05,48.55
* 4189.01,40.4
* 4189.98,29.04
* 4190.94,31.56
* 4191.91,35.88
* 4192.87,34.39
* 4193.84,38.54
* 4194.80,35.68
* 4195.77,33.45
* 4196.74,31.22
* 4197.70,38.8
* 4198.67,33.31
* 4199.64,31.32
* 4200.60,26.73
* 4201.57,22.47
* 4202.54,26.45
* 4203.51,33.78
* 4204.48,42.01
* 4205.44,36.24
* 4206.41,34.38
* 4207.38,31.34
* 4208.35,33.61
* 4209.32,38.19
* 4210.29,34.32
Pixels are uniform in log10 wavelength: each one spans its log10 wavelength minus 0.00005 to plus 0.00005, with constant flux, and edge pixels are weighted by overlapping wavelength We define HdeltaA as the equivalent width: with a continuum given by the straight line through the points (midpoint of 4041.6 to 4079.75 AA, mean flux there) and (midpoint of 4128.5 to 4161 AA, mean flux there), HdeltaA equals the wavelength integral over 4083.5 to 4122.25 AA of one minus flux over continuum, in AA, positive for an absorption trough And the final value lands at 0.9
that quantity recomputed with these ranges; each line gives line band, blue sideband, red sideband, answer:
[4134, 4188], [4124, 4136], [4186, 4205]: 1.1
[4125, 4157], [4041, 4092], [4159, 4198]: 1.3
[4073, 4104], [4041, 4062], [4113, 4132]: 1.6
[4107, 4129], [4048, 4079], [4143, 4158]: -0.2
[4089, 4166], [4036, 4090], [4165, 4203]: 1.1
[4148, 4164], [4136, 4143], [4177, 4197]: -2.3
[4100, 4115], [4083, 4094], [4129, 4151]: 1.3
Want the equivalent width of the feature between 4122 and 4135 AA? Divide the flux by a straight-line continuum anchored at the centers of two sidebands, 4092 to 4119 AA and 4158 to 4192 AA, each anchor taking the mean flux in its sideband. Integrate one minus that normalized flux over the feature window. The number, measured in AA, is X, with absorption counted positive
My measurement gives -0.8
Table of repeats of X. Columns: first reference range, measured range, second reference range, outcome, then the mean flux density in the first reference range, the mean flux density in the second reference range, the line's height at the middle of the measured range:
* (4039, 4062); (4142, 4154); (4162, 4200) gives 0.6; 37.5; 34.3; 35.1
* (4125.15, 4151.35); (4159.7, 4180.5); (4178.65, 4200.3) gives 0.9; 33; 35.7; 34.7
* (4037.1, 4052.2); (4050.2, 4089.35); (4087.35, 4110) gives -0.1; 37.6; 33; 35.5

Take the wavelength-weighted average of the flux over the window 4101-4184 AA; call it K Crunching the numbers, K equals 33.9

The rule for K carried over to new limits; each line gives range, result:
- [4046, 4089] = 35.8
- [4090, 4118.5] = 32.5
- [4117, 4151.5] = 33.7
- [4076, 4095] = 36.2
